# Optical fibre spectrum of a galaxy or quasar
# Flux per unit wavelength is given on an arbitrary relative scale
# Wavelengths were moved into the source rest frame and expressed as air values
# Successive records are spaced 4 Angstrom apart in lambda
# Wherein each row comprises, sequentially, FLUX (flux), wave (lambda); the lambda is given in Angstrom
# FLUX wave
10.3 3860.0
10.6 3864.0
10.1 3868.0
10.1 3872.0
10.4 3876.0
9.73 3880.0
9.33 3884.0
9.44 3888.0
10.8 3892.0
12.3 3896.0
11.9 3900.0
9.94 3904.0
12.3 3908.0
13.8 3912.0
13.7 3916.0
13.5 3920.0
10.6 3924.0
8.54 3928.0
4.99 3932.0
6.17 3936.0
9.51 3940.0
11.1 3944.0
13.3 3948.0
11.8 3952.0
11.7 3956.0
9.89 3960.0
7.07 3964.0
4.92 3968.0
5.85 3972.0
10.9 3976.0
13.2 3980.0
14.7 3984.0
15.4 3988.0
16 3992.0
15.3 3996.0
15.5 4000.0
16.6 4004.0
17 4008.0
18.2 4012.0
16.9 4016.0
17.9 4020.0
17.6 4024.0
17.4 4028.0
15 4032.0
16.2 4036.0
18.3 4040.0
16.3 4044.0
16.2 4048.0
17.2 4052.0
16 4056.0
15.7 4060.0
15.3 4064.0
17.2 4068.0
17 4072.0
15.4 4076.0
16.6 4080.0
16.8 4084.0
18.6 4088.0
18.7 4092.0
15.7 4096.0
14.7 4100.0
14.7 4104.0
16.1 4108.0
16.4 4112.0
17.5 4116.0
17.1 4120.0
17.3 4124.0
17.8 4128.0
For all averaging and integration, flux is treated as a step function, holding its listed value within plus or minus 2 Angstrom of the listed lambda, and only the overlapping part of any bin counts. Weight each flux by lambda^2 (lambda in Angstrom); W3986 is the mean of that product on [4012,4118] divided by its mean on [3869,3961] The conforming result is 1.68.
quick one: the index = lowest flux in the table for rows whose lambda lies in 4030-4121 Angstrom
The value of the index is 14.7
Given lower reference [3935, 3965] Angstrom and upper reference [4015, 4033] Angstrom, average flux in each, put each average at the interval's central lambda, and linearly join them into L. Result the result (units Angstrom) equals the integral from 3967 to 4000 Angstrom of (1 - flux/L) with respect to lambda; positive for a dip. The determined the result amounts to 2.7 Angstrom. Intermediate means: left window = 10.3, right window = 17.1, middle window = 12.5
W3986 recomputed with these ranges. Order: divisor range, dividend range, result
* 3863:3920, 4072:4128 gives 1.66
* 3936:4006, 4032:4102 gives 1.47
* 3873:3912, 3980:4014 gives 1.55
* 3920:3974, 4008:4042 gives 1.97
